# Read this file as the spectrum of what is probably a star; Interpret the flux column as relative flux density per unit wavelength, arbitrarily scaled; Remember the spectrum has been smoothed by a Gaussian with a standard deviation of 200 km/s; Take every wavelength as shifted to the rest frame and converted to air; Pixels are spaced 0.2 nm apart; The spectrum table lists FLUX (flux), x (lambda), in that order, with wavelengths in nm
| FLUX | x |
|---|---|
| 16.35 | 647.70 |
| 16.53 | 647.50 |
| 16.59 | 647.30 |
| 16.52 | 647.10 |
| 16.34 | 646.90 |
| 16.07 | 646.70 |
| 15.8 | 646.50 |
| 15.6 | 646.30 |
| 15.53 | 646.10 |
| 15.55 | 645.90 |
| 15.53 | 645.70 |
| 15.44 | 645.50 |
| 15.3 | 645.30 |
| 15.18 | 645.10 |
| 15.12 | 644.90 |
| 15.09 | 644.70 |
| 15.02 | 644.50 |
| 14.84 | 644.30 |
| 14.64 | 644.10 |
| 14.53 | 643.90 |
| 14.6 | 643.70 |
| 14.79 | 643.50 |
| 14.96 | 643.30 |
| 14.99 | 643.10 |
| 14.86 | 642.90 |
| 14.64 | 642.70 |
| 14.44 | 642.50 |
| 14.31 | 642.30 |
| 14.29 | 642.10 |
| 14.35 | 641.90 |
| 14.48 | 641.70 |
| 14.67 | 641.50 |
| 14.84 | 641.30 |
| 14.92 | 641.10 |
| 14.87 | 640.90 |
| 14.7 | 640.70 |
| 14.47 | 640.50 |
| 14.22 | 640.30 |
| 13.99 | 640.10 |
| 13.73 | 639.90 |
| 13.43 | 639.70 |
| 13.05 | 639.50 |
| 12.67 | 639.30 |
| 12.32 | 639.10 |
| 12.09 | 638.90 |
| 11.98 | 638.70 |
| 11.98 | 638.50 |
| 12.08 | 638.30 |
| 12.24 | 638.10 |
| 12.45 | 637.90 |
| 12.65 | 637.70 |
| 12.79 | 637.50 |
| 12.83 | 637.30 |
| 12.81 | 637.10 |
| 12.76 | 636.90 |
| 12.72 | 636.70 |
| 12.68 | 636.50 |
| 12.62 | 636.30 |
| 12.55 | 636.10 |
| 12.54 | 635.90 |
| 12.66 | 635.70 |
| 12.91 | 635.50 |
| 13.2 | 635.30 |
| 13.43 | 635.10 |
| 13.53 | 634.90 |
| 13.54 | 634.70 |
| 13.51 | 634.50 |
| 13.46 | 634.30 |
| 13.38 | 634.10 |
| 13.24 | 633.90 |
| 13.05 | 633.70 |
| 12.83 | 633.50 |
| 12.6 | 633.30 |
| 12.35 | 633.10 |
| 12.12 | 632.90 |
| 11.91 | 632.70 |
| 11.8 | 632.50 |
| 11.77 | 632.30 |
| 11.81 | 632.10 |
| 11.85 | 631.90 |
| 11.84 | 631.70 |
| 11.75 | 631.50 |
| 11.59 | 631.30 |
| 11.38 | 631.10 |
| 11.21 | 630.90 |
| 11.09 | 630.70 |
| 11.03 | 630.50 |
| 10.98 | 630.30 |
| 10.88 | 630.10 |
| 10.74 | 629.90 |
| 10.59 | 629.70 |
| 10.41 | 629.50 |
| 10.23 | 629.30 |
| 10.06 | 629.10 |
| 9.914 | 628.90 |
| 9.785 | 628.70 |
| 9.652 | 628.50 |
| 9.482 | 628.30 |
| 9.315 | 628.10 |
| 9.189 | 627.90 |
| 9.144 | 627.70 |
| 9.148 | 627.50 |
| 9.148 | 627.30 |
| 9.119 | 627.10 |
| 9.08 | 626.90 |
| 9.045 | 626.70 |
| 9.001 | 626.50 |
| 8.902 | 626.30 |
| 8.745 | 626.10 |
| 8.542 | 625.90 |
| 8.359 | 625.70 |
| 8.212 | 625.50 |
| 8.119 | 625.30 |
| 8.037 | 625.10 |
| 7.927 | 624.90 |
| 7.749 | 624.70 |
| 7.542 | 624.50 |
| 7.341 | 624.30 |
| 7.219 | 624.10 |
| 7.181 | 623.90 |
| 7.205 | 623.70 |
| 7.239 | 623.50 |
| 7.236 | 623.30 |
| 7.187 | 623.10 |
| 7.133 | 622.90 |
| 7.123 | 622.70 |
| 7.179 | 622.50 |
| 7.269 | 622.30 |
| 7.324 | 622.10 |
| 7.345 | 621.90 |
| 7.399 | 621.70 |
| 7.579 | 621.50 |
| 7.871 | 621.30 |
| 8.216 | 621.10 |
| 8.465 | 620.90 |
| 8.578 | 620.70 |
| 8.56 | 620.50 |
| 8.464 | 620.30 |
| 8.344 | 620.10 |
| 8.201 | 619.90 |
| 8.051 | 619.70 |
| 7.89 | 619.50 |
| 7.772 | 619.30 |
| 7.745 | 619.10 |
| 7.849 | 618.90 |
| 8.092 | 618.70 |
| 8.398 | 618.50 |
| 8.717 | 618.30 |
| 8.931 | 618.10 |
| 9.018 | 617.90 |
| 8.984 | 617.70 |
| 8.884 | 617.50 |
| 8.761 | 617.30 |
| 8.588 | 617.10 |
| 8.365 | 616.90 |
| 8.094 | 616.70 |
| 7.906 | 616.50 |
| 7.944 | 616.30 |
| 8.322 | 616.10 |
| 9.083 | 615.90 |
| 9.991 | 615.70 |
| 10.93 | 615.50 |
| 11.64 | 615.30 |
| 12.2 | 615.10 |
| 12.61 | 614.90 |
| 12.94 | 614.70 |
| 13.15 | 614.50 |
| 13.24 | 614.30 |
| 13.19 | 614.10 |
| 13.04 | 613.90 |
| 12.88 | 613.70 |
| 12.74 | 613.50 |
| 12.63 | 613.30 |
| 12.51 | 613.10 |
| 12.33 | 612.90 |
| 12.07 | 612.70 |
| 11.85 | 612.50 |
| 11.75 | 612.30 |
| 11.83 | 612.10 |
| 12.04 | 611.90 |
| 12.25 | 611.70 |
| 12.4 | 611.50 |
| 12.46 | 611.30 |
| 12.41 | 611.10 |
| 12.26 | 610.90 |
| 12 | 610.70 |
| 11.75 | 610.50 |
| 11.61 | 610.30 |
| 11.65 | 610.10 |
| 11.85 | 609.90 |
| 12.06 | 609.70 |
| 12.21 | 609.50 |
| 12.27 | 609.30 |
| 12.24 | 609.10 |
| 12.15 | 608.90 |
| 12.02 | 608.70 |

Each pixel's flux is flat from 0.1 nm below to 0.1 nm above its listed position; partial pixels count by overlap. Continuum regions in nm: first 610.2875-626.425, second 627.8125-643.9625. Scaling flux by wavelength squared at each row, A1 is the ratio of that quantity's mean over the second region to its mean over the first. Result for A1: 1.4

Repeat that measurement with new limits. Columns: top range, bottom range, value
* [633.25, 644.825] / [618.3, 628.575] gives 1.75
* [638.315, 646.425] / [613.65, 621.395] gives 1.65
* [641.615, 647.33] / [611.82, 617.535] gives 1.50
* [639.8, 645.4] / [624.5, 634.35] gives 1.47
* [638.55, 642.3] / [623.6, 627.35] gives 1.76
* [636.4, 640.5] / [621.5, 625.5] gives 1.81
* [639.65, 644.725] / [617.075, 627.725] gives 1.91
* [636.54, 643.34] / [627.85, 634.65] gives 1.22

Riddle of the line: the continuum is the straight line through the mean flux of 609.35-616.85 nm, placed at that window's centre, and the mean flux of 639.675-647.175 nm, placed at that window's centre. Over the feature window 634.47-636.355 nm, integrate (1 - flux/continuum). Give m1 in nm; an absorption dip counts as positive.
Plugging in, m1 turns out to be 0.14 nm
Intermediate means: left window 11.7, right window 14.9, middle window 13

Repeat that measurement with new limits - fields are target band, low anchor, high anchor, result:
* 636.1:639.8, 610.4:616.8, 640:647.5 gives 0.47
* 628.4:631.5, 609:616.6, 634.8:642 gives 0.51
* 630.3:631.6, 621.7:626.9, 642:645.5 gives -0.14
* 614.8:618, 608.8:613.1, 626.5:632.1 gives 0.58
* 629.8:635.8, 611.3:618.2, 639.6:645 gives 0.50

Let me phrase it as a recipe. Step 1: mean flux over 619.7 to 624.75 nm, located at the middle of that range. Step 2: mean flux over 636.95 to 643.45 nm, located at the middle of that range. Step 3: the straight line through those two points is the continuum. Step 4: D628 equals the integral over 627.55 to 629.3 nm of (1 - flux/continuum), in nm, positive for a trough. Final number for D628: 0.02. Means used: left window 7.65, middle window 9.59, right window 13.7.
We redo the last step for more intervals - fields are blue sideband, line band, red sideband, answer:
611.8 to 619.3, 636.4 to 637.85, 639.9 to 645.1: 0.114 nm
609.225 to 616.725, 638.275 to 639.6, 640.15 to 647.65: 0.203 nm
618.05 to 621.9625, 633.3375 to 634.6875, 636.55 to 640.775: -0.172 nm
